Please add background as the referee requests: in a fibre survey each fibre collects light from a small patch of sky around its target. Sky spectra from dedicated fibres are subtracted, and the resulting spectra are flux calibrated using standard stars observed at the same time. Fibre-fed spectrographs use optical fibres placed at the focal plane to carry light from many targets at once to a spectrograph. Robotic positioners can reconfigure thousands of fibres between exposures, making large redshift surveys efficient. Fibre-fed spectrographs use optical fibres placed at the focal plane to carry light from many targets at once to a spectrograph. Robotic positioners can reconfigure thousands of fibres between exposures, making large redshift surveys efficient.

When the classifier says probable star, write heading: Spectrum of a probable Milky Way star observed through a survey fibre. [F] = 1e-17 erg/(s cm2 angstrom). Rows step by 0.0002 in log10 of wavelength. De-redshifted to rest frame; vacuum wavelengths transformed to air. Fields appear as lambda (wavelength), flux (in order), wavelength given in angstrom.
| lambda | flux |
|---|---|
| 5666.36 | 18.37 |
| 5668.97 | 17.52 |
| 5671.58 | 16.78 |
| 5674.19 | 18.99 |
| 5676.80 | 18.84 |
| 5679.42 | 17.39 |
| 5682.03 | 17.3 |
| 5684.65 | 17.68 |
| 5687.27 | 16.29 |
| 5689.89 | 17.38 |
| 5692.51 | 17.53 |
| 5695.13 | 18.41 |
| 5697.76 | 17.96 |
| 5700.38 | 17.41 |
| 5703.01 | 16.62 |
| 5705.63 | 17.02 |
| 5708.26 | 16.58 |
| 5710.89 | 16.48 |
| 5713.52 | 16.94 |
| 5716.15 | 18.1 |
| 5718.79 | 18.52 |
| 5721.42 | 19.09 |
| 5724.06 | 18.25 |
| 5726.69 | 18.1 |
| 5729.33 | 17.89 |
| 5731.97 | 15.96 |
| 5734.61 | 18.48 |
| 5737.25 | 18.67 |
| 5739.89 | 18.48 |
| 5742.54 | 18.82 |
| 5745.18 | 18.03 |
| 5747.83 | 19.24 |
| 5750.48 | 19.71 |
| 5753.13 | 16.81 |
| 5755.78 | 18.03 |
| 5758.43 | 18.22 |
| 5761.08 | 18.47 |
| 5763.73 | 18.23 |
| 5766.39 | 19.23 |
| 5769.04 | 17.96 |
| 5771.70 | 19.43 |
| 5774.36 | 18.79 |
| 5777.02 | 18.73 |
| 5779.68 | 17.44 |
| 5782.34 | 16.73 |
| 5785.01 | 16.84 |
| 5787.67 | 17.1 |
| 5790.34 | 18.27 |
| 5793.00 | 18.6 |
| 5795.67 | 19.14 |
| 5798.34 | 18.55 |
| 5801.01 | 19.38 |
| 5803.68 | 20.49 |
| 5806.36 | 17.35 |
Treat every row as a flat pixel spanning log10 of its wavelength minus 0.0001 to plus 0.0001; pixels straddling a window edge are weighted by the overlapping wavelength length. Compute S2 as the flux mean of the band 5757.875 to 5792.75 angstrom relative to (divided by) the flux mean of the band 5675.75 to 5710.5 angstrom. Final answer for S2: 1.0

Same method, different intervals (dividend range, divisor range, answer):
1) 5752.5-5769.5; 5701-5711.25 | 1.09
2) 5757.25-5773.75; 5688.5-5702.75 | 1.05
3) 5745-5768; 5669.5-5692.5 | 1.05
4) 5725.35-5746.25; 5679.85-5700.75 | 1.03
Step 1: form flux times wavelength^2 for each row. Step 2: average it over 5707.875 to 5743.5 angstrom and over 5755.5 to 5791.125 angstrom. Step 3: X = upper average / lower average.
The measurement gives 1.03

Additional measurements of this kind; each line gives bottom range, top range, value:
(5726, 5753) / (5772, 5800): 1.01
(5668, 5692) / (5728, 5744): 1.05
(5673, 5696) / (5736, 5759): 1.06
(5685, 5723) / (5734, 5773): 1.08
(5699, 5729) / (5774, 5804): 1.07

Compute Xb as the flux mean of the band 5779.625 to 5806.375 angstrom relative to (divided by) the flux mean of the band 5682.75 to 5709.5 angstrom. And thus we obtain 1.06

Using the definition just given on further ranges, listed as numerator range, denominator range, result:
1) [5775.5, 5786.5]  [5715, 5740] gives 0.96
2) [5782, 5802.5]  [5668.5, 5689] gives 1.03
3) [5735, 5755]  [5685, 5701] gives 1.06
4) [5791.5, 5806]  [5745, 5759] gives 1.04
